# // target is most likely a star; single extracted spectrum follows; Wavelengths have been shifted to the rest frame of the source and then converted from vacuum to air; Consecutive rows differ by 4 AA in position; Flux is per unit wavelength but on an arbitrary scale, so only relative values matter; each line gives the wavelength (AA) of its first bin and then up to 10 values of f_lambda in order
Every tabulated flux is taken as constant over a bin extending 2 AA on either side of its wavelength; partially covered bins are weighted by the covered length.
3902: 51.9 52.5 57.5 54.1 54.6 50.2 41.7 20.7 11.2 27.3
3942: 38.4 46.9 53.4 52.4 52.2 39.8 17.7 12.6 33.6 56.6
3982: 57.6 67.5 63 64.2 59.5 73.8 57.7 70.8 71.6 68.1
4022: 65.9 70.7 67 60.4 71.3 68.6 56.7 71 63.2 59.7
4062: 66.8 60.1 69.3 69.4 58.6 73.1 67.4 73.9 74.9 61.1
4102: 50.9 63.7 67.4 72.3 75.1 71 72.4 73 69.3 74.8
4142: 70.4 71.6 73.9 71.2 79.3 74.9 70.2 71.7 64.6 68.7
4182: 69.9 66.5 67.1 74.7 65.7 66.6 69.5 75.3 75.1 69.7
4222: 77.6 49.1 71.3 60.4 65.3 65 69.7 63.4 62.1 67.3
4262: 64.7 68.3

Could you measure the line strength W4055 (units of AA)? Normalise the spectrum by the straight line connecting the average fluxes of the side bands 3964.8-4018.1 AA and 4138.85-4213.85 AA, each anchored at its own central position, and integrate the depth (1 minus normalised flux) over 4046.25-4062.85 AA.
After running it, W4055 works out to -1.0 AA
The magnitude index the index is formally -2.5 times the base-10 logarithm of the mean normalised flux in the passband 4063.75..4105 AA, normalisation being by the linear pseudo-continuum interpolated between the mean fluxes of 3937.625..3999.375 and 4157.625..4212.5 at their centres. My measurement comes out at -0.11 mag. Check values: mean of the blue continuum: 46.8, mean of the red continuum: 70.1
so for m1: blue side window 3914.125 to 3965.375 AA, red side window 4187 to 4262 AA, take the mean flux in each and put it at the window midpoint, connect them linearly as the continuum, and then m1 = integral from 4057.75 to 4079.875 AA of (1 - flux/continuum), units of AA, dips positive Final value -4.9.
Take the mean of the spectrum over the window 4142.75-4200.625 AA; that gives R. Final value 70.7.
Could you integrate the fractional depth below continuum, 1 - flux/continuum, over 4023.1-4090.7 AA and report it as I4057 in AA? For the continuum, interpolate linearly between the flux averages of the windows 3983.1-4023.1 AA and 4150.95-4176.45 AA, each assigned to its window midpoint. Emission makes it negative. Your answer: 1.86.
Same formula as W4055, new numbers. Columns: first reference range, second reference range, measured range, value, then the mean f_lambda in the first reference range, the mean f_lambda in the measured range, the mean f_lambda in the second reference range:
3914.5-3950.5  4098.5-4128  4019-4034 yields -3.8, 38.3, 66.9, 67.2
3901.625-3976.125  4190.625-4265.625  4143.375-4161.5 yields -4.1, 40.2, 74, 67.4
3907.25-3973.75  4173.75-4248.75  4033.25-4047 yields -4.2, 39.4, 65.1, 68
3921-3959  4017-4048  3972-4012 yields -4.5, 38.8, 60.4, 66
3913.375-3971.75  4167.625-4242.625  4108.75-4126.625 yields -4.2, 37.9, 71.8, 68.2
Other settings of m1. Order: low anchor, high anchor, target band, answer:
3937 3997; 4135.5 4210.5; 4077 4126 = -4.4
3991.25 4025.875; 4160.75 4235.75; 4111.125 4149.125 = -2.3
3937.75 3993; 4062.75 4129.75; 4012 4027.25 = -4.1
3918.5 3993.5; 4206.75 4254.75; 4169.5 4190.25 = -1.8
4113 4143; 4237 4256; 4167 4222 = -1.4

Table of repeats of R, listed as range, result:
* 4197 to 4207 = 67.2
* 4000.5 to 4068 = 66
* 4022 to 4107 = 65.6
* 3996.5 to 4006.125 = 65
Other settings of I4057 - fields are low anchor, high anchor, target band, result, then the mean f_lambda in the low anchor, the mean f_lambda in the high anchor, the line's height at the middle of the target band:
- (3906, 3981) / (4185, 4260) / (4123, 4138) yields -3.4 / 40.6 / 67.5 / 58.6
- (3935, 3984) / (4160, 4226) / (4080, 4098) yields -4.6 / 40.1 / 69.8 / 56.6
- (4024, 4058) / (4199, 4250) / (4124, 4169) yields -4.0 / 65.7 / 67.7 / 66.8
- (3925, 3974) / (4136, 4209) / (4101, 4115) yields -0.8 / 34.3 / 70.7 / 60.2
